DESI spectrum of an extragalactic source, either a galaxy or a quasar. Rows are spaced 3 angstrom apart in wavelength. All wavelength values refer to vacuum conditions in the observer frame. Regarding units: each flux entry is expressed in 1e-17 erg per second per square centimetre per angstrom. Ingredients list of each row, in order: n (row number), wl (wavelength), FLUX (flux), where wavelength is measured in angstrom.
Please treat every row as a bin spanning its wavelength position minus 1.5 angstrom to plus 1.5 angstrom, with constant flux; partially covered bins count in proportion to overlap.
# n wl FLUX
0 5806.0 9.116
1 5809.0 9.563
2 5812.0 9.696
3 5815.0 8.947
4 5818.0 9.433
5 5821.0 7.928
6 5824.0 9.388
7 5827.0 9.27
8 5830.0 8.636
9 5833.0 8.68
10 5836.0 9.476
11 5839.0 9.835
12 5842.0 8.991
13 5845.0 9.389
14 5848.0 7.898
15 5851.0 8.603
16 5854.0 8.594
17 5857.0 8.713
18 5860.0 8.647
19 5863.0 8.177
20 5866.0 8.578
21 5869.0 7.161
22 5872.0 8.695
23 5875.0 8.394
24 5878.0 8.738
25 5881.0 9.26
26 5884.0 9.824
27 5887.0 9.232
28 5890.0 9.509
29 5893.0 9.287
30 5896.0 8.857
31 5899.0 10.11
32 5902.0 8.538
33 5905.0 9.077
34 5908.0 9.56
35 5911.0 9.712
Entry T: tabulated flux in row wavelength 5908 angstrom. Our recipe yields 9.56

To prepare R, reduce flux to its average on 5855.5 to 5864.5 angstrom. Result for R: 8.51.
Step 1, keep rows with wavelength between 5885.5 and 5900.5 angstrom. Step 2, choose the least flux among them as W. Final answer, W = 8.857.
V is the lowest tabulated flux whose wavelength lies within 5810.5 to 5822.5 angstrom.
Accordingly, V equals 7.928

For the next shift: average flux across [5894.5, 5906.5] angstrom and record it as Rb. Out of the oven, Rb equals 9.15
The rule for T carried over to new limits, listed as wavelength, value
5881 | 9.26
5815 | 8.947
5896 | 8.857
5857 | 8.713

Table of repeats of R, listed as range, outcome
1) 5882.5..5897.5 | 9.34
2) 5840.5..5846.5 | 9.19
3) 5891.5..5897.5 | 9.07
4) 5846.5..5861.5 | 8.49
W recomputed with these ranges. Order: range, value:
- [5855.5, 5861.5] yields 8.647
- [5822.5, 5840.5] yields 8.636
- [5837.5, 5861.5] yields 7.898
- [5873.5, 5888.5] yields 8.394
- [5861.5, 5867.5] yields 8.177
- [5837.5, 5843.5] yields 8.991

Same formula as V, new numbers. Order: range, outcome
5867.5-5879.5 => 7.161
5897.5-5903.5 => 8.538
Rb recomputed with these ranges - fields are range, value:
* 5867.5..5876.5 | 8.08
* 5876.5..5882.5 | 9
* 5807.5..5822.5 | 9.11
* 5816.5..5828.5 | 9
